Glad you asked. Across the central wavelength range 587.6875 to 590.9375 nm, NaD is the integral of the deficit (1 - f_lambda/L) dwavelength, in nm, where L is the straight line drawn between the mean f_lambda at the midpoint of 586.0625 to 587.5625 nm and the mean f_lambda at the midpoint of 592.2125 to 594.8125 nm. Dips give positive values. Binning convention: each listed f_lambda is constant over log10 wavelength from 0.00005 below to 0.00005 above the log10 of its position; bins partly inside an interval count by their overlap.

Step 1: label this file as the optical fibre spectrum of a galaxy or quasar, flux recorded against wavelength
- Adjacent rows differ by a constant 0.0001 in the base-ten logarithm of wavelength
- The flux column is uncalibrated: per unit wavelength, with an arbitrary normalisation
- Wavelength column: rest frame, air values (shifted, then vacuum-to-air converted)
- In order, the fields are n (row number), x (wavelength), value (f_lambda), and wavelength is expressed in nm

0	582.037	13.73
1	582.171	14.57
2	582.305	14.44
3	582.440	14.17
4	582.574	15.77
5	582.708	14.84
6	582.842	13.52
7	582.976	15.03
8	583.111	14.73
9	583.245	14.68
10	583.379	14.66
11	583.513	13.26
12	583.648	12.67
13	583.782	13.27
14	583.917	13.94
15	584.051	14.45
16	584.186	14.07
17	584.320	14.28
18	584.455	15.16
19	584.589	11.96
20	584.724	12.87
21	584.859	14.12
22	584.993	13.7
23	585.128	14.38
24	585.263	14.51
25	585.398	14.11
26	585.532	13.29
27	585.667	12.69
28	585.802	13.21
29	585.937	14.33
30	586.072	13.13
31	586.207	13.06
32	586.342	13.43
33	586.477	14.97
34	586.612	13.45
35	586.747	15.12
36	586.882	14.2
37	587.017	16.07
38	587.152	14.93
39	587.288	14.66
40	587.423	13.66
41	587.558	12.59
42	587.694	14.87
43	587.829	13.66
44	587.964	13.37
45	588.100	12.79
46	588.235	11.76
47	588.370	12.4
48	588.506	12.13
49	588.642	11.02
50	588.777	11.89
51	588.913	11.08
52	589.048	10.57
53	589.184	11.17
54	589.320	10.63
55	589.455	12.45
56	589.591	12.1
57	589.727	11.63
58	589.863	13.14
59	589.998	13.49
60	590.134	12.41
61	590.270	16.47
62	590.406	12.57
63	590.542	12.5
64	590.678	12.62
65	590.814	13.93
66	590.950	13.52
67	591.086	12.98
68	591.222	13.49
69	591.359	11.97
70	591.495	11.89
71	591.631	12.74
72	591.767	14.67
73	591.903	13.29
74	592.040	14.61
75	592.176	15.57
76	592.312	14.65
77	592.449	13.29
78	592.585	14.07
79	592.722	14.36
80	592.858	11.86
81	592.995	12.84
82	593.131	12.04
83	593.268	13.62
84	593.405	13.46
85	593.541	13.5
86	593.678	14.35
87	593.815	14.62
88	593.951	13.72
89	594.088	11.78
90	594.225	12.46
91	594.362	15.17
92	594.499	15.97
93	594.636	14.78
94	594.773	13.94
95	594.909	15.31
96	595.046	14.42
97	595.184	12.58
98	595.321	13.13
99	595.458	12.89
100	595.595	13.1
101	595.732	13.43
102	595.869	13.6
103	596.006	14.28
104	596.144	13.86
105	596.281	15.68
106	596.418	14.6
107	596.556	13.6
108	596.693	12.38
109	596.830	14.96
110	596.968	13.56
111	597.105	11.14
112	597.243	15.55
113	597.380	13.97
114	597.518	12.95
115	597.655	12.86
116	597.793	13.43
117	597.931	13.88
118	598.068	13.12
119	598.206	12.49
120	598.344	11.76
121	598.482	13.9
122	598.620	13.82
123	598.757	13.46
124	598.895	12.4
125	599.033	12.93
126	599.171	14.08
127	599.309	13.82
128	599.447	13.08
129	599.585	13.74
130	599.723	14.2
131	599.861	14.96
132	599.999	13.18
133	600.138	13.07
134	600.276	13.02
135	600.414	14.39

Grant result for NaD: 0.35 nm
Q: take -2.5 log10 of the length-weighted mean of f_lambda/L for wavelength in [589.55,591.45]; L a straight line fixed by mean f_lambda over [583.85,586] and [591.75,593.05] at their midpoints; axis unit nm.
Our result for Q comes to 0.07 mag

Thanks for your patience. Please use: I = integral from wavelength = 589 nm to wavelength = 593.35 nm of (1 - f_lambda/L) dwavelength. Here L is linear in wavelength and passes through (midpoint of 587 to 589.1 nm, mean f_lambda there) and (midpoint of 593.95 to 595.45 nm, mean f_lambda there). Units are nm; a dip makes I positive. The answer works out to 0.11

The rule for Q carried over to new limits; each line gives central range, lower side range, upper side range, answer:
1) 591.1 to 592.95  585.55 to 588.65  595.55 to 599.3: 0.00 mag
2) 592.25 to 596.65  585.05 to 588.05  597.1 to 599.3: -0.02 mag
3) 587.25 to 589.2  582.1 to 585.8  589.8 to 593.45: 0.10 mag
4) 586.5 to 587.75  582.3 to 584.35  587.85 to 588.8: -0.13 mag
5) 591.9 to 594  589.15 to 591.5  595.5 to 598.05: -0.05 mag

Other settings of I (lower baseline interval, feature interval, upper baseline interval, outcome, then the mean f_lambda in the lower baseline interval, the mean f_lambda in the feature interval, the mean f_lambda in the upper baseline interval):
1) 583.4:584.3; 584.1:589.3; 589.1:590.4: -0.076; 13.7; 13.4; 12.6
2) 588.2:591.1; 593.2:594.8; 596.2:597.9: -0.094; 12.4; 13.9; 13.7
